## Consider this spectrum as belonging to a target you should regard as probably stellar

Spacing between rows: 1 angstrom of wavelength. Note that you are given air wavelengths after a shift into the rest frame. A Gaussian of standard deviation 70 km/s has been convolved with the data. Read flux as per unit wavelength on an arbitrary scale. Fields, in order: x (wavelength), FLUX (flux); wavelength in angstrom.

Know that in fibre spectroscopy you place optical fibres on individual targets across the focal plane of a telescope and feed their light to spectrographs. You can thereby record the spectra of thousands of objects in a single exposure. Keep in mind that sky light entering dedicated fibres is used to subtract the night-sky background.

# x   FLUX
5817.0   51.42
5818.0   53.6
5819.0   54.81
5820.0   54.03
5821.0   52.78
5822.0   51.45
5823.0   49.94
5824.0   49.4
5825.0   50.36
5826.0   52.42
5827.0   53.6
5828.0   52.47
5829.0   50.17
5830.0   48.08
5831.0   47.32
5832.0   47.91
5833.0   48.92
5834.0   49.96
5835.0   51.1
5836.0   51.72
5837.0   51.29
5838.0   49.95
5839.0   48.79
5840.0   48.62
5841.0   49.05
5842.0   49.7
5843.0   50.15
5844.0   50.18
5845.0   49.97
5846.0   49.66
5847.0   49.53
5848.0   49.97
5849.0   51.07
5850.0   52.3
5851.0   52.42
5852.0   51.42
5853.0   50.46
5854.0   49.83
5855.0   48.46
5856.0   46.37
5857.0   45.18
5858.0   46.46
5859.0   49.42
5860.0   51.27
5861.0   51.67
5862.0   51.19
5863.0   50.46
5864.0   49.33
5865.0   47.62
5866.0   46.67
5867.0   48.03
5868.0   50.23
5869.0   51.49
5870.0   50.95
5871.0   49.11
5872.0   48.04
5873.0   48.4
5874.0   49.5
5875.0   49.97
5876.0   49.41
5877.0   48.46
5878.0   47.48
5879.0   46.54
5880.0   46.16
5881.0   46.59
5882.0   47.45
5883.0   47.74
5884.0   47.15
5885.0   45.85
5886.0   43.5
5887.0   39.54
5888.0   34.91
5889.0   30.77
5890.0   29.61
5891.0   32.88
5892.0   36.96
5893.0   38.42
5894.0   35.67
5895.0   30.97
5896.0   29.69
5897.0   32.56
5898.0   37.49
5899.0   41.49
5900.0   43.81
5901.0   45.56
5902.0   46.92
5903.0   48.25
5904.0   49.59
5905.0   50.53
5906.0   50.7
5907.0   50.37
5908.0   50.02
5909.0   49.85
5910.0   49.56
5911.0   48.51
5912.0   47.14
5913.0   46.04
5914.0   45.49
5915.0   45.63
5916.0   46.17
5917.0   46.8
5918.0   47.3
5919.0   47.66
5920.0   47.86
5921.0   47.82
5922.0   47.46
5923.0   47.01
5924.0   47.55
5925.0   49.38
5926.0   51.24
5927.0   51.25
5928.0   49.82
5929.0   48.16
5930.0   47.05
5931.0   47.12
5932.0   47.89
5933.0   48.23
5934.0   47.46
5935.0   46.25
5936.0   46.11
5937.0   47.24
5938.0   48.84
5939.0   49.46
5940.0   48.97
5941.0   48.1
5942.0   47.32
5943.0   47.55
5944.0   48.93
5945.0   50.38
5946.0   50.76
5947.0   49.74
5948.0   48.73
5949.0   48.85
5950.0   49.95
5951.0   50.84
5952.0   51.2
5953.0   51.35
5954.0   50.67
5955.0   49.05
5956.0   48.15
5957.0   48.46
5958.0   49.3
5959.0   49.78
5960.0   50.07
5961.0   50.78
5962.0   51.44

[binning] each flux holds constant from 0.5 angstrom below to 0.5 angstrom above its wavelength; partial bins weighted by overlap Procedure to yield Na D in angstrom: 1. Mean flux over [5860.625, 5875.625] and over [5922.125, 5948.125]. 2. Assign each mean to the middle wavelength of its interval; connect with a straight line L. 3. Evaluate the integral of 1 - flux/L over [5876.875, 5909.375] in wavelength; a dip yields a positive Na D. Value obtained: 4.4 angstrom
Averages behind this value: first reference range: 49.5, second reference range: 48.5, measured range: 42.4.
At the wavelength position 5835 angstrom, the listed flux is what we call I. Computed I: 51.1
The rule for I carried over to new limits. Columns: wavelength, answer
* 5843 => 50.15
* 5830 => 48.08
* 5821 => 52.78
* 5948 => 48.73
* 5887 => 39.54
